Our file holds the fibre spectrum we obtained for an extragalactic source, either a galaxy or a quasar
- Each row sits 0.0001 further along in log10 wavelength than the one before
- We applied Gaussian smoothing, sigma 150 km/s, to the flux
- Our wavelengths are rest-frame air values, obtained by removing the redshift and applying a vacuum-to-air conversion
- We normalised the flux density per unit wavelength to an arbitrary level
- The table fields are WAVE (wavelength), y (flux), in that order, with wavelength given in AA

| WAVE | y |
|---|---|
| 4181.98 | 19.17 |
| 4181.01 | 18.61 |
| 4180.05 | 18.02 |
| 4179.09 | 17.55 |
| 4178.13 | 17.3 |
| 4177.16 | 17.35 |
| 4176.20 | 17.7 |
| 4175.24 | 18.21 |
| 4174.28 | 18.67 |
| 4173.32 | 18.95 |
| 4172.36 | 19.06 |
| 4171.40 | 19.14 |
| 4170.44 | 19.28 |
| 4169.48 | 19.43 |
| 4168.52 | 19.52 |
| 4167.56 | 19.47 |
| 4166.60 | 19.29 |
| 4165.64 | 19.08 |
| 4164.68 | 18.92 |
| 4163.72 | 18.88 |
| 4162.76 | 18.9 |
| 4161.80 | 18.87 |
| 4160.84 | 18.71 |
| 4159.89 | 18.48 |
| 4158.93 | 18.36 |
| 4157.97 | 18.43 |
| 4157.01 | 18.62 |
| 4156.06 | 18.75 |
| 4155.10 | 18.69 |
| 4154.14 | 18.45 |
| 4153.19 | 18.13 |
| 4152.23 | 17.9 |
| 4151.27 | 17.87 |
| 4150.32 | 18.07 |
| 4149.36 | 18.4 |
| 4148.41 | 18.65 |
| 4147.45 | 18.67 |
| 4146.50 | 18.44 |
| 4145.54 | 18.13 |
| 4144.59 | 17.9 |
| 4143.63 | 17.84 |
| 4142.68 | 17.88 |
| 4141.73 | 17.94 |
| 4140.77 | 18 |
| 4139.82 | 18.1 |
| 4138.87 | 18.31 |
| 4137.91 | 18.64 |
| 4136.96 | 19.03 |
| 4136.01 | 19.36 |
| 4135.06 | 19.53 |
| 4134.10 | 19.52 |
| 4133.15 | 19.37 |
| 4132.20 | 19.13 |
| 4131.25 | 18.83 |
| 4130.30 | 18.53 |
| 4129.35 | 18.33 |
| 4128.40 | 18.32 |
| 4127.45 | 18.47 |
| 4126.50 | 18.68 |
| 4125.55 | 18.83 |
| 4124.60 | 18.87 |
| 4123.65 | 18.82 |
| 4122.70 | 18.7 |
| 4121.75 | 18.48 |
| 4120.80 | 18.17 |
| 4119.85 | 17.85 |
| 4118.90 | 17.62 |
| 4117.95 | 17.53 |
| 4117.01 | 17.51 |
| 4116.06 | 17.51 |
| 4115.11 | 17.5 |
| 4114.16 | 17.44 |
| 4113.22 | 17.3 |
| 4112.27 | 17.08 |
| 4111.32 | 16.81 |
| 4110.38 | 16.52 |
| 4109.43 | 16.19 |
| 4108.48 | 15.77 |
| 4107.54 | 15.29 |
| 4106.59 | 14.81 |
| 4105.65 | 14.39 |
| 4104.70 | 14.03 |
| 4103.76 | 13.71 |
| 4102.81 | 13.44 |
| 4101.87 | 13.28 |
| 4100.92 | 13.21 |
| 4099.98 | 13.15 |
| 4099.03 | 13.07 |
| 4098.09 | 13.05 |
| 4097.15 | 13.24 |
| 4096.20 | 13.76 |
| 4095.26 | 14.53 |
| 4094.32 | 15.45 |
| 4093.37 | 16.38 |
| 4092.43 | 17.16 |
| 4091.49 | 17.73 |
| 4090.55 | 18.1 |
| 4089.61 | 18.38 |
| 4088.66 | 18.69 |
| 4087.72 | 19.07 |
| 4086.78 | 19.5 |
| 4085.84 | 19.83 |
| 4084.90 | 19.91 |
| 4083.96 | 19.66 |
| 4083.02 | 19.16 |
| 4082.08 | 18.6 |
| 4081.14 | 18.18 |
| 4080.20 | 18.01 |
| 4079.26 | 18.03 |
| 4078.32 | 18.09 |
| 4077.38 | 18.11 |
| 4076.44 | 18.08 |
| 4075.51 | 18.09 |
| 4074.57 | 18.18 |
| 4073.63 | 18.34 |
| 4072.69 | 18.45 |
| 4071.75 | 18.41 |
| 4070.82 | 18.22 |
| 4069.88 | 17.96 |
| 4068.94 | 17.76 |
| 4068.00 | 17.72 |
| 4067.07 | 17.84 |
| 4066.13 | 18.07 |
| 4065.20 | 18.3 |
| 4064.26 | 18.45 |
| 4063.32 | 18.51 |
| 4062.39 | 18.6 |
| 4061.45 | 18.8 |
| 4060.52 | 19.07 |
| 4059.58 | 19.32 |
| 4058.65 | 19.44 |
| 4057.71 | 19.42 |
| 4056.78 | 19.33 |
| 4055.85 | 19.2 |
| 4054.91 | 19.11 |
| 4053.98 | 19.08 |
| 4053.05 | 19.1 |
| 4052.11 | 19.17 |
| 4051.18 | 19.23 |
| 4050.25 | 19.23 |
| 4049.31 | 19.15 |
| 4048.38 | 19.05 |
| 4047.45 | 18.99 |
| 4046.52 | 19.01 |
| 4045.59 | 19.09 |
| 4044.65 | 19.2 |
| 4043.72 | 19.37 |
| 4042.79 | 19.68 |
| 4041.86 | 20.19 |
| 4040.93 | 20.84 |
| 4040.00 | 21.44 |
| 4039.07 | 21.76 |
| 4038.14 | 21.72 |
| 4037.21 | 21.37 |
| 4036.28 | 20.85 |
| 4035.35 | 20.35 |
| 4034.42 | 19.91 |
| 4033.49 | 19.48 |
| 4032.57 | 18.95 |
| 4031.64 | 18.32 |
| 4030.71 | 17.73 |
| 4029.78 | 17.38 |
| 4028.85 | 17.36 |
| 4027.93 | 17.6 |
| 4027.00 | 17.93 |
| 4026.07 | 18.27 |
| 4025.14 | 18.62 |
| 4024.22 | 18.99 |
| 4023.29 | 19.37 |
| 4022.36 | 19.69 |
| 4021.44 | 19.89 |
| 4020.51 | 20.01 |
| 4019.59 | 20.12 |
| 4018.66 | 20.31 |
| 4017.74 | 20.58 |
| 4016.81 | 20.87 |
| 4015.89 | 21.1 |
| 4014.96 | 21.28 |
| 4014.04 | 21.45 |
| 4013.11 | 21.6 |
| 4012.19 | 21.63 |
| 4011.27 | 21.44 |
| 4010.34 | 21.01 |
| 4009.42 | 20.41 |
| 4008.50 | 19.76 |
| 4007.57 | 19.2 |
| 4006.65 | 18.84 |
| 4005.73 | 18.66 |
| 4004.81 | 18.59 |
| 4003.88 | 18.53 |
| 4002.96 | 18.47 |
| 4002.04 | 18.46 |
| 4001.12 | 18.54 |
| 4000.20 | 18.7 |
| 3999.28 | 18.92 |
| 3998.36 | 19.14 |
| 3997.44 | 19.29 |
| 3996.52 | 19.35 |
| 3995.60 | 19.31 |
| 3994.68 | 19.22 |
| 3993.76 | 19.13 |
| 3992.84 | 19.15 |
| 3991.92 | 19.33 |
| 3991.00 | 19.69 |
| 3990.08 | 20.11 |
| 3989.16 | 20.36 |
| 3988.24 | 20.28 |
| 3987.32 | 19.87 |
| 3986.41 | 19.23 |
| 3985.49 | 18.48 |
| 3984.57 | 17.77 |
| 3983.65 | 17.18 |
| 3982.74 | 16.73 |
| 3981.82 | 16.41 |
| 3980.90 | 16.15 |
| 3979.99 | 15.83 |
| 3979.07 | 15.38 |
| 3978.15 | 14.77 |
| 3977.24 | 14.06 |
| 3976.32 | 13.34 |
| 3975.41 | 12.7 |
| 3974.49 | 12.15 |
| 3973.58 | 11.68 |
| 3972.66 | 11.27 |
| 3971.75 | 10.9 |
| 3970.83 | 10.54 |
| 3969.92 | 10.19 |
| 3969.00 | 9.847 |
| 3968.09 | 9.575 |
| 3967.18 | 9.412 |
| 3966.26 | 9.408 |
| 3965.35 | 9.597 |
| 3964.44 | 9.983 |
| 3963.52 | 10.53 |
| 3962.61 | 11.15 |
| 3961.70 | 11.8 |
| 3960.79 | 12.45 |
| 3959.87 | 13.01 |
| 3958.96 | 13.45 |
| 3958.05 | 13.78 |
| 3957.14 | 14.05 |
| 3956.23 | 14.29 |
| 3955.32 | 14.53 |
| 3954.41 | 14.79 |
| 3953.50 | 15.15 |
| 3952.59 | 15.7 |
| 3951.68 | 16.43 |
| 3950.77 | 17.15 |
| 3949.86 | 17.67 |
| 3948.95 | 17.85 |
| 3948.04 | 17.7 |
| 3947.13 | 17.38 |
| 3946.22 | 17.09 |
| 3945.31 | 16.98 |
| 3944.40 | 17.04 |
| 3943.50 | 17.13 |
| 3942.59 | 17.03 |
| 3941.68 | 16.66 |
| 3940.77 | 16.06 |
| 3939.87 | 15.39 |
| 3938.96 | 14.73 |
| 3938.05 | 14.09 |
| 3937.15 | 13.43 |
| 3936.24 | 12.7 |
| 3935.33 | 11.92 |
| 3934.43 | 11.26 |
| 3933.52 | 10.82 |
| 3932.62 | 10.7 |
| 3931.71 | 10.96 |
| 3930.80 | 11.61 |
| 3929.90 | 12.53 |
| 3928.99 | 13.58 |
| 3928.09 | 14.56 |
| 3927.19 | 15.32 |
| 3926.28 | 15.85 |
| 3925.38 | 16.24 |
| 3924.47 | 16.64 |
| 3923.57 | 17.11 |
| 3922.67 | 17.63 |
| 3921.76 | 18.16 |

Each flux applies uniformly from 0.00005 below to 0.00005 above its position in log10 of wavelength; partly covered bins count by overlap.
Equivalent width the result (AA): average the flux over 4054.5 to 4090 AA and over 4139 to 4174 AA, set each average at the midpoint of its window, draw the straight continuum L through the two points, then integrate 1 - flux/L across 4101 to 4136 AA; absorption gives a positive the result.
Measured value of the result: 2.5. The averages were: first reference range 18.6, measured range 17.3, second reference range 18.6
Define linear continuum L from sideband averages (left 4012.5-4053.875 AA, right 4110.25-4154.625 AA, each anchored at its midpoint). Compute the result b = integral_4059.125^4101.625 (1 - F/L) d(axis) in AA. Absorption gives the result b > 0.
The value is 3.3 AA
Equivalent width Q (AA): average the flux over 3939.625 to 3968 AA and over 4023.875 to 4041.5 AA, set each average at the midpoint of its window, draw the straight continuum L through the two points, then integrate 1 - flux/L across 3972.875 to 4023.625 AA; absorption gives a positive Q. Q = -3.7 AA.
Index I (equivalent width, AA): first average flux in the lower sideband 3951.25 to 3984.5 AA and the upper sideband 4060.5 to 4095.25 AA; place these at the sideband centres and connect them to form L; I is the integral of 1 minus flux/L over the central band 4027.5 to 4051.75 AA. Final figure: -4.5 AA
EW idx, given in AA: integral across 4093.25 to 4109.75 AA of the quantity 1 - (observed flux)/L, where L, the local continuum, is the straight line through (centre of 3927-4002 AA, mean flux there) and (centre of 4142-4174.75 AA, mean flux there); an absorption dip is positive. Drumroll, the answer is 3.2 AA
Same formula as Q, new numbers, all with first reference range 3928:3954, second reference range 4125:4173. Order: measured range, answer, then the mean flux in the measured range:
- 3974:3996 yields -2.3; 17.3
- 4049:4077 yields -2.5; 18.6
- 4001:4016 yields -3.6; 19.9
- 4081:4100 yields 0.6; 17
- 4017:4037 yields -3.3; 19.2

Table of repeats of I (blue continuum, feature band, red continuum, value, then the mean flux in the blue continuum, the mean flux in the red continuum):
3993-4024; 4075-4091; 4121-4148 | 0.3 AA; 19.8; 18.6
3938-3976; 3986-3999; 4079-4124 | -4.5 AA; 13.8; 16.7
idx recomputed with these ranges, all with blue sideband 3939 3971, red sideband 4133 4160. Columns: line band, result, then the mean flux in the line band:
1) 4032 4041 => -2.7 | 20.6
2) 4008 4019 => -4.0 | 21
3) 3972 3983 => 0.4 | 14.1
